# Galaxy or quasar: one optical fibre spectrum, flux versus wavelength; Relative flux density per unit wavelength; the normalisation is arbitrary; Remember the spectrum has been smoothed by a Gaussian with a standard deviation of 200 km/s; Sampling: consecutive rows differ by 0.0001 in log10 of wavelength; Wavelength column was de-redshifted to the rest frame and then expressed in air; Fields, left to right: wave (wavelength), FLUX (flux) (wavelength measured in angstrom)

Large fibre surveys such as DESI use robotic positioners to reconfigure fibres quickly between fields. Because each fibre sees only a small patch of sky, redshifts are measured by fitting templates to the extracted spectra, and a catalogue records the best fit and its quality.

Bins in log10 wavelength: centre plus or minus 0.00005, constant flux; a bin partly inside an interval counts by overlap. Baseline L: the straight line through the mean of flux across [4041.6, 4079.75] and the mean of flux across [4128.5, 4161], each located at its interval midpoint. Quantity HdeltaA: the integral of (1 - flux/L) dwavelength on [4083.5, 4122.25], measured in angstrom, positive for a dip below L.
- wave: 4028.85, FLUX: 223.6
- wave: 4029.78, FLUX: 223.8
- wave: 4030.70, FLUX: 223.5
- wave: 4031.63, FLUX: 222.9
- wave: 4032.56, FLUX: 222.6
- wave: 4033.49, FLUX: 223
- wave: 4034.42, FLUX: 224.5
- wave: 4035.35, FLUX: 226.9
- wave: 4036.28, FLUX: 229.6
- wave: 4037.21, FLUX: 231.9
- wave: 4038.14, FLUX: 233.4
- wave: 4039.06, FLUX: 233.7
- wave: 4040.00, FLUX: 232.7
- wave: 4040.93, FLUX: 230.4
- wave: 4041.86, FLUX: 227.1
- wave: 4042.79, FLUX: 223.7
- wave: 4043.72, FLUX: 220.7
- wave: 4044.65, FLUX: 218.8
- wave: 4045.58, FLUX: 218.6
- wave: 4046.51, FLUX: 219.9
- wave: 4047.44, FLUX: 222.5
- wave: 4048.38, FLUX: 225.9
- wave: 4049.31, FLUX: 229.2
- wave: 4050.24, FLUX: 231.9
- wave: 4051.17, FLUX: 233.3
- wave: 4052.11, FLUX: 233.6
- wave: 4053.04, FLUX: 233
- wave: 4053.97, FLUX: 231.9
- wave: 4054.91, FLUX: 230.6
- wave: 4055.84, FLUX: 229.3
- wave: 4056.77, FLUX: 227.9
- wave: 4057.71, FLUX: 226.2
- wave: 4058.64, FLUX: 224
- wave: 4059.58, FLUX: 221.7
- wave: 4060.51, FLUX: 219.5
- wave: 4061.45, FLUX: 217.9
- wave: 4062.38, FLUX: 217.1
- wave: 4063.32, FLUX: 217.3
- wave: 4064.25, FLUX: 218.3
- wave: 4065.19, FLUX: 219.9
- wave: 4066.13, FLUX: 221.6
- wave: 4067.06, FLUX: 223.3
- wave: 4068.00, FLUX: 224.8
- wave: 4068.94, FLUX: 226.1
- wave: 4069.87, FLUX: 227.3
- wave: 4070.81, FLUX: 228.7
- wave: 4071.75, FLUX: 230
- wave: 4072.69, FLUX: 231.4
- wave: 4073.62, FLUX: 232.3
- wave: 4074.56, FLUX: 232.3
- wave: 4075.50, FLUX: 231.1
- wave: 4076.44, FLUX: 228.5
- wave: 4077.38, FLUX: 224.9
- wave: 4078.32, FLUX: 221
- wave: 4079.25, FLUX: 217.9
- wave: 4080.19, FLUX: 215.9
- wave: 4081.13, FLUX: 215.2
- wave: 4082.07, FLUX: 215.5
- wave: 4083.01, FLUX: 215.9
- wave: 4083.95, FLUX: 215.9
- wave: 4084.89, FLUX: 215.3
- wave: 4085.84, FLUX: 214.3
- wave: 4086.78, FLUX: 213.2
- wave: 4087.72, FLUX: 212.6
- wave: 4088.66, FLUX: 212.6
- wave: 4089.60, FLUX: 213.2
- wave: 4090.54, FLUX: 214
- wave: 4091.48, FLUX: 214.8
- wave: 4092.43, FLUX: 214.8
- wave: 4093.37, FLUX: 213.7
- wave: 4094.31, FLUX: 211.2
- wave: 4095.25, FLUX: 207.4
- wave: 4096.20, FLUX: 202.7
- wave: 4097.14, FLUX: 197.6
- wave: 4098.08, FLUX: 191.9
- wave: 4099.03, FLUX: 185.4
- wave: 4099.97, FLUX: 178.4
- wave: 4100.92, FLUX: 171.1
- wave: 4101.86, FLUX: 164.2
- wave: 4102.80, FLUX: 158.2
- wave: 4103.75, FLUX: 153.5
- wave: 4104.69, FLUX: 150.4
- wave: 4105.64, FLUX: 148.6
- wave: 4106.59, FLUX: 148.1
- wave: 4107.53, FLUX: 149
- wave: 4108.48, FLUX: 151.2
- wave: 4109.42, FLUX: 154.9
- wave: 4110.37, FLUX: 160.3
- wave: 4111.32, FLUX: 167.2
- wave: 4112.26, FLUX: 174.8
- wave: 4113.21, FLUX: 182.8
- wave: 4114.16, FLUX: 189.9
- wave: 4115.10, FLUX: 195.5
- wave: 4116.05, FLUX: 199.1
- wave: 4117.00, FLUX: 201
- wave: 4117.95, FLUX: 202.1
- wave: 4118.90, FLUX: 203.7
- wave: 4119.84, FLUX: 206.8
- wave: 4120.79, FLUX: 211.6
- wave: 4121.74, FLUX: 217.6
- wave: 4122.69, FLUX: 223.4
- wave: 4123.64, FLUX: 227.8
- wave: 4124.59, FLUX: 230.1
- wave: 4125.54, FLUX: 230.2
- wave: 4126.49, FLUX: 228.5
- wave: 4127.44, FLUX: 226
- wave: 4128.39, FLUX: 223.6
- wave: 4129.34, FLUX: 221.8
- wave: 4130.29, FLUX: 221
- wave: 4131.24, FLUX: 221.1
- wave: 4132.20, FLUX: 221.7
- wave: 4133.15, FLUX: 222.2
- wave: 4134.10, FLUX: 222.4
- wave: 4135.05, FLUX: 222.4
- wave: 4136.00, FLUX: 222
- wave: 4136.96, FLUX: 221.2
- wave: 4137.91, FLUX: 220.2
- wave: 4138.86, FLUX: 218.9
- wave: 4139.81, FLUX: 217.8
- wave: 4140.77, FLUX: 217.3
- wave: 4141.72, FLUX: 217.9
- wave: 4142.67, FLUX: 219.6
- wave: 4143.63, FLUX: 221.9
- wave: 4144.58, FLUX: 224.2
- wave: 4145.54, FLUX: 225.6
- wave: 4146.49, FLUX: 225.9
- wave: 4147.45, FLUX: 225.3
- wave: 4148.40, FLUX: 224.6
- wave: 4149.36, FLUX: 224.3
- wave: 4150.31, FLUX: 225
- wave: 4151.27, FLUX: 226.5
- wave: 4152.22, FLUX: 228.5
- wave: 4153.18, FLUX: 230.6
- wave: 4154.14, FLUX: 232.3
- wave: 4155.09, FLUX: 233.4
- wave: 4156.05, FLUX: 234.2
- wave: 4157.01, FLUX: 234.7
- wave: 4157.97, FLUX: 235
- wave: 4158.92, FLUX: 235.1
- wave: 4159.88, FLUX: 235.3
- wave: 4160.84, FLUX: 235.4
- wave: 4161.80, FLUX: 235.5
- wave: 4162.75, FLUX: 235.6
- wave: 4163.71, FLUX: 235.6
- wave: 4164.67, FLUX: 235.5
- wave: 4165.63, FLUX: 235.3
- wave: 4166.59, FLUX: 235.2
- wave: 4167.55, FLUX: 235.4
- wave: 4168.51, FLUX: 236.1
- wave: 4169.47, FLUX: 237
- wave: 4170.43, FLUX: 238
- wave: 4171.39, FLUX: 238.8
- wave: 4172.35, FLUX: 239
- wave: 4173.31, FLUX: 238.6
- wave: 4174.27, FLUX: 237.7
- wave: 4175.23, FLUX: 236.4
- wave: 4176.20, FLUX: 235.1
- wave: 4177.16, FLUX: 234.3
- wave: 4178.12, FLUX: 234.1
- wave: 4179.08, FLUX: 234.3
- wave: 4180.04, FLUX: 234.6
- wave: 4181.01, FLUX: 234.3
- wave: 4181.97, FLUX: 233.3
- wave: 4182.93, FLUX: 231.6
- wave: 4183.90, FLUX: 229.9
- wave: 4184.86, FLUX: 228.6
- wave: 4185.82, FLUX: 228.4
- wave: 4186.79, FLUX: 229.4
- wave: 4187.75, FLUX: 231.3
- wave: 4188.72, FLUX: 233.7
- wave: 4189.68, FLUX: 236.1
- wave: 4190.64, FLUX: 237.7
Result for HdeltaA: 6.1 angstrom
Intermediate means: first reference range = 225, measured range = 190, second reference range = 225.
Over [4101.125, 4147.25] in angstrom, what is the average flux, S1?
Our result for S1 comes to 202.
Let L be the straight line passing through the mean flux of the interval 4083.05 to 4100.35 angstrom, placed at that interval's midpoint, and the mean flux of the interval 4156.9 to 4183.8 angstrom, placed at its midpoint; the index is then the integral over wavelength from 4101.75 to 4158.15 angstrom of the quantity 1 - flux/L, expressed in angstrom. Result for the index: 3.58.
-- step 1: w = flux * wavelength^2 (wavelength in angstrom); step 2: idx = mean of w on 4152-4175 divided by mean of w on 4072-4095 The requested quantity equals 1.1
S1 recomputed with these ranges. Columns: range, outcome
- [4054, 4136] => 208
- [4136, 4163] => 227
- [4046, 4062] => 227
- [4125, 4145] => 222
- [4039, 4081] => 225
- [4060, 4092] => 221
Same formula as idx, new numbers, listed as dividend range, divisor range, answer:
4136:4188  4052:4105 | 1.13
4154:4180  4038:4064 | 1.10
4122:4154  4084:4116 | 1.22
